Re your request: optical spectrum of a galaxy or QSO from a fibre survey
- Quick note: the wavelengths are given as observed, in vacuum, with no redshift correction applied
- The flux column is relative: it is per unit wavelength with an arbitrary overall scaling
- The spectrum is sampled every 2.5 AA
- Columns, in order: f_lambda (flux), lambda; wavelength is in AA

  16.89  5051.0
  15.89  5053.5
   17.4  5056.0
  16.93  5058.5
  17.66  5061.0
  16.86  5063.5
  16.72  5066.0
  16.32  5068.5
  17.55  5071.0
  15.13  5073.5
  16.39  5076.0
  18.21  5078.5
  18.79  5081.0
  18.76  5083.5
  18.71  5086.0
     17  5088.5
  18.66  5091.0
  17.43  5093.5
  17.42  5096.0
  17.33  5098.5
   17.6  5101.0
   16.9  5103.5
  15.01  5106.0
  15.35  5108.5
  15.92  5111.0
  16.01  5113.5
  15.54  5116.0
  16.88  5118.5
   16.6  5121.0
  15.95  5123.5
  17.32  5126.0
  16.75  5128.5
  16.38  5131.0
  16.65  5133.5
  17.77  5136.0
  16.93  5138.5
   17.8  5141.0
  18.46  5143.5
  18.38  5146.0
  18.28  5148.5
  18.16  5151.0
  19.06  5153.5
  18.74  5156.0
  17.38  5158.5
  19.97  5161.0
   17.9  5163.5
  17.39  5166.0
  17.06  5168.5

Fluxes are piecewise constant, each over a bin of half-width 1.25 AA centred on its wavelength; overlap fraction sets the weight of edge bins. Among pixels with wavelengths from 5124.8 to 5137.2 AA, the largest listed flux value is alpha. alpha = 17.77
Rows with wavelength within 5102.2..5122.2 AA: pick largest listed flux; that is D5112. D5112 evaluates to 16.9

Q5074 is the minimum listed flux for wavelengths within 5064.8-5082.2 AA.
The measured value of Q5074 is 15.13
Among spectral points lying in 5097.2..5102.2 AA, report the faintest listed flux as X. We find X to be 17.33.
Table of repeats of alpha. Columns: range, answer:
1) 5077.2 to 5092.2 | 18.79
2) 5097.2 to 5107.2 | 17.6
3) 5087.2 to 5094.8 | 18.66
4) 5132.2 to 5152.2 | 18.46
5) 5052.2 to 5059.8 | 17.4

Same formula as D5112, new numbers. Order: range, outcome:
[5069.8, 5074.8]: 17.55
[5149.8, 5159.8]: 19.06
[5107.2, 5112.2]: 15.92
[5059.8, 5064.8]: 17.66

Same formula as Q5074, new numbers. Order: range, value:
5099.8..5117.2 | 15.01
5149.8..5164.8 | 17.38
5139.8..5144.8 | 17.8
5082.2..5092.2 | 17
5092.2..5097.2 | 17.42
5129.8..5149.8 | 16.38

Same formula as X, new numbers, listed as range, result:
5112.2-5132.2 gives 15.54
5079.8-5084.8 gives 18.76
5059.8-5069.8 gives 16.32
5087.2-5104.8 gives 16.9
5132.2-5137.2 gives 16.65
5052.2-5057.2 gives 15.89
